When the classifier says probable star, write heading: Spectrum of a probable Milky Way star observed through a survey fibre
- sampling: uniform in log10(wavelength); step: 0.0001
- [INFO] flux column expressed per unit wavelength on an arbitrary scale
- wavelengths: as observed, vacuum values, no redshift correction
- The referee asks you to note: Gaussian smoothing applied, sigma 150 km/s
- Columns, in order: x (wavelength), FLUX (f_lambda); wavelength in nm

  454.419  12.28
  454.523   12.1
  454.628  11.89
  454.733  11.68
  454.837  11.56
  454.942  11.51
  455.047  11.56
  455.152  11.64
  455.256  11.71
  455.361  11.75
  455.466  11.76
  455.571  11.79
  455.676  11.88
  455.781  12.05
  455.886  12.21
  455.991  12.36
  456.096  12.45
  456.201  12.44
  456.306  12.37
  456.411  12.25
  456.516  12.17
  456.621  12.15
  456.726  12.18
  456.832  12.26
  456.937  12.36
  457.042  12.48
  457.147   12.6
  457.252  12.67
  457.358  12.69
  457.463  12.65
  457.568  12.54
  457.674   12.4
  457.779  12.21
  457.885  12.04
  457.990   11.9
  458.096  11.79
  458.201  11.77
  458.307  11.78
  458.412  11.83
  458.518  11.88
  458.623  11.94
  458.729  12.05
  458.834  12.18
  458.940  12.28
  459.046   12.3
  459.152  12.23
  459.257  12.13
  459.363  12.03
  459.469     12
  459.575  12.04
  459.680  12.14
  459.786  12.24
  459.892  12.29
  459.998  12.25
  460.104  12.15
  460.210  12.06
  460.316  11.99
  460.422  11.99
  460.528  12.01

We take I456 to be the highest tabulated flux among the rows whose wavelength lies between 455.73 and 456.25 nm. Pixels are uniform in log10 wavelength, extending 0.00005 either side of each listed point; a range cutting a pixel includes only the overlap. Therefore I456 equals 12.45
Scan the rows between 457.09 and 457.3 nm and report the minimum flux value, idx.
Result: 12.6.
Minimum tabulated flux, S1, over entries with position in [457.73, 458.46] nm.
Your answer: 11.77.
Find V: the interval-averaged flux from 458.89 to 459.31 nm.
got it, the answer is 12.2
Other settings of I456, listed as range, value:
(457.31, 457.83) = 12.69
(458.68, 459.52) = 12.3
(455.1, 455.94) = 12.21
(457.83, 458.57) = 12.04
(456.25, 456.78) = 12.37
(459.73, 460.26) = 12.29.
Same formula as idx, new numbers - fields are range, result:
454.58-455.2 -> 11.51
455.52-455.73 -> 11.79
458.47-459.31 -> 11.88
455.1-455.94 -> 11.64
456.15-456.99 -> 12.15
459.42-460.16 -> 12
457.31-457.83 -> 12.21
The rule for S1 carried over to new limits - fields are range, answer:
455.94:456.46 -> 12.25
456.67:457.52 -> 12.18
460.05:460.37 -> 11.99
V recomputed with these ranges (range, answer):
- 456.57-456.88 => 12.2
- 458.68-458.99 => 12.2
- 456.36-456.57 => 12.2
